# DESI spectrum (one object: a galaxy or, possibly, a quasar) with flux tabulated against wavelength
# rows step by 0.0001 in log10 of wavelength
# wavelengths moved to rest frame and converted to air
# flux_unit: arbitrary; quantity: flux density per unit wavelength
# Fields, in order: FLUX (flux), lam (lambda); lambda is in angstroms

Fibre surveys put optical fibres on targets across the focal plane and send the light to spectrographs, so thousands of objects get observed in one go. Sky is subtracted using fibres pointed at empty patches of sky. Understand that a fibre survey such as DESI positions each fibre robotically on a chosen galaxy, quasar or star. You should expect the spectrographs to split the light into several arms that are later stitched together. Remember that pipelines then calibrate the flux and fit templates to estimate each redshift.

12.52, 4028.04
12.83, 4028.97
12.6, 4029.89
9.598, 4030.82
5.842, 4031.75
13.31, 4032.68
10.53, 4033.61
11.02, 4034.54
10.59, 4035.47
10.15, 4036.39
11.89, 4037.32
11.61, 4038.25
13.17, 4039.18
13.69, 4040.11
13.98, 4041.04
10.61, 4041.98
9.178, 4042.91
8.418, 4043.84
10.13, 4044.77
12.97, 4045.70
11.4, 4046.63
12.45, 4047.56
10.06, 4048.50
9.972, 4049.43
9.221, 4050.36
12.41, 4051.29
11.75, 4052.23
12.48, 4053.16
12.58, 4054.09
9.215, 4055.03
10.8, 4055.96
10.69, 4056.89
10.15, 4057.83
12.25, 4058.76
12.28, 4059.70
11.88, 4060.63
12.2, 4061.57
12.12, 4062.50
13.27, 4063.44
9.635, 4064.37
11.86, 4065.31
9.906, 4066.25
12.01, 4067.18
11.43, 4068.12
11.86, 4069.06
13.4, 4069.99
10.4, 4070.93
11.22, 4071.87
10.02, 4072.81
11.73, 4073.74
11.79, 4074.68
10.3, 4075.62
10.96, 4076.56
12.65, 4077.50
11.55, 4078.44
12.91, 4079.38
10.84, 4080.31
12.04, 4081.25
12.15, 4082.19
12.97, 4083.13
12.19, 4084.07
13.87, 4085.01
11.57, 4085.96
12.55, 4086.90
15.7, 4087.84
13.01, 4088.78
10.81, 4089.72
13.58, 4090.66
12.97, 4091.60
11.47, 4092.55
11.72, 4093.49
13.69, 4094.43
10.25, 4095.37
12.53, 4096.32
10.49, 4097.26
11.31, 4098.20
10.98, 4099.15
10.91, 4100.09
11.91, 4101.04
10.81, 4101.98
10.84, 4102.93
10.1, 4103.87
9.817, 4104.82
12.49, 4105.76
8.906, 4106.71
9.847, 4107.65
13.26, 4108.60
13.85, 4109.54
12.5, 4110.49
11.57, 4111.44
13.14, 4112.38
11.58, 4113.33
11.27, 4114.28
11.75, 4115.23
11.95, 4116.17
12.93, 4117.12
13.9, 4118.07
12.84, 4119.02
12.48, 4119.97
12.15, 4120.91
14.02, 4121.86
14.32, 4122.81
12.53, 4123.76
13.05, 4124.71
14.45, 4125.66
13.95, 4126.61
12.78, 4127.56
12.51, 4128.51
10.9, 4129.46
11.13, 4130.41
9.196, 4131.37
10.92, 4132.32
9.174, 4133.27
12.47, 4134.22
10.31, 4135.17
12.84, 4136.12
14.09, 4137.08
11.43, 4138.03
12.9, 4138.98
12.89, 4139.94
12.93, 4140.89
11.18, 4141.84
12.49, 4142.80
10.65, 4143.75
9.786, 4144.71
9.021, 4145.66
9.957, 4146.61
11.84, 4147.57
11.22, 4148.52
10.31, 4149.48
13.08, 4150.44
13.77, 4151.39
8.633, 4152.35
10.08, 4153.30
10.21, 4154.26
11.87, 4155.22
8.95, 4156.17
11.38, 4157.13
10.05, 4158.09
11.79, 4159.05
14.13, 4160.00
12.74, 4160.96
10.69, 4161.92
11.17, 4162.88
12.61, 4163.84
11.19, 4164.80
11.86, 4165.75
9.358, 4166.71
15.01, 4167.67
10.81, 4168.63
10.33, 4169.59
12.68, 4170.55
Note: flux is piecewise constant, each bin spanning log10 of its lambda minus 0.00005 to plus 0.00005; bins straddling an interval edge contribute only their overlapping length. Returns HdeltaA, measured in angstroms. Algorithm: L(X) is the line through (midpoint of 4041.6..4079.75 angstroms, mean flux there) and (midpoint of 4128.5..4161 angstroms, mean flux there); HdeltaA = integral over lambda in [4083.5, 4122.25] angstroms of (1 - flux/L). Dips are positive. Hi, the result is -2.6 angstroms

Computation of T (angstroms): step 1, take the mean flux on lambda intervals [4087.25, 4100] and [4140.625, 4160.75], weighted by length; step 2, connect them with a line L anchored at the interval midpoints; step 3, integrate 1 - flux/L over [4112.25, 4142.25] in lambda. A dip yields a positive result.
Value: -2.0 angstroms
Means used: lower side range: 12.2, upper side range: 11.1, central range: 12.3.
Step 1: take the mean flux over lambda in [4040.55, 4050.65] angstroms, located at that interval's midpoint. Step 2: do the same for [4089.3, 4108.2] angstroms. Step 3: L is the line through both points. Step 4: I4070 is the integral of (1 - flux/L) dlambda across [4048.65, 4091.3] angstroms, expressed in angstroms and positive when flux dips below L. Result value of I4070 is -2.8 angstroms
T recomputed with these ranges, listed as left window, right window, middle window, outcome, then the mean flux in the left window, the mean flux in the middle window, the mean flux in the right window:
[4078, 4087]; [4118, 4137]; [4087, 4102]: 0.3 angstroms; 12.3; 12.1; 12.3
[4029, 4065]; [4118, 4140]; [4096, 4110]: 0.9 angstroms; 11.2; 11.2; 12.3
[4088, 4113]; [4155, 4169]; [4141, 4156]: 0.9 angstroms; 11.7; 11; 11.6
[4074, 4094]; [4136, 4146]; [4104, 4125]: -0.4 angstroms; 12.3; 12.2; 11.8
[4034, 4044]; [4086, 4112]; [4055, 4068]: 0.2 angstroms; 11.4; 11.4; 11.8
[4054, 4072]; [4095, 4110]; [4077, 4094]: -1.8 angstroms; 11.4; 12.5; 11.1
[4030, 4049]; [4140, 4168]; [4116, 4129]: -2.2 angstroms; 11.1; 13.2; 11.3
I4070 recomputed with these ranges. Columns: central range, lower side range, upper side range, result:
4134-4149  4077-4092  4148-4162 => -0.10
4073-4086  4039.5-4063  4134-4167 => -0.67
